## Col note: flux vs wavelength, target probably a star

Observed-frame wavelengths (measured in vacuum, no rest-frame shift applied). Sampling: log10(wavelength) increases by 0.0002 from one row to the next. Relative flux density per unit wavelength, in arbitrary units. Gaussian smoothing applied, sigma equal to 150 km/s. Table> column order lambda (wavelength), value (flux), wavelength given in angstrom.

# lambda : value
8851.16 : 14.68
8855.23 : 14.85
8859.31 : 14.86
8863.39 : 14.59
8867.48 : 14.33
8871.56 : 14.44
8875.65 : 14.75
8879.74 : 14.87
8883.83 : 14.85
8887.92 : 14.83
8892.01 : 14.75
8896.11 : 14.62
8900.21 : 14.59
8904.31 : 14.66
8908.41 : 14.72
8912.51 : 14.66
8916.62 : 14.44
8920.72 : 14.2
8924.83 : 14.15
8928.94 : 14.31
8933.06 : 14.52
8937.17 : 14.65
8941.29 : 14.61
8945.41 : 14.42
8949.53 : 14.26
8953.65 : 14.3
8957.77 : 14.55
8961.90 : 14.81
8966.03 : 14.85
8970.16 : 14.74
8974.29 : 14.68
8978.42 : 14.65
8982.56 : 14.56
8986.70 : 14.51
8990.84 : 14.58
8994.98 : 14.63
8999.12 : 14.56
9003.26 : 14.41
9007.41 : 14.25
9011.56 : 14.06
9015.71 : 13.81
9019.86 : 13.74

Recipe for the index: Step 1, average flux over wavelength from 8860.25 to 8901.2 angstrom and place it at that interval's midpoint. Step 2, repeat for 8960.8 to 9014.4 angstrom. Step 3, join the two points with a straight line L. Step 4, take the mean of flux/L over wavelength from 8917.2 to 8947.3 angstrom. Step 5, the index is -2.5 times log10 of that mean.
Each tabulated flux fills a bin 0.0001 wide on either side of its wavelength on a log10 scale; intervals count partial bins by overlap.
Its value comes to 0.01 mag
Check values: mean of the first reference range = 14.7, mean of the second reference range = 14.5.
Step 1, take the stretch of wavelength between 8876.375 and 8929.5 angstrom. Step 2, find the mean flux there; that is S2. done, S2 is 14.6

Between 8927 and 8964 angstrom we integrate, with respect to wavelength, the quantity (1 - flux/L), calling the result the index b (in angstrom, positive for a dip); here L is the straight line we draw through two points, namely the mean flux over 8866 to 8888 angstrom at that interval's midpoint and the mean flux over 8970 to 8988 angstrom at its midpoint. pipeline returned 0.4 angstrom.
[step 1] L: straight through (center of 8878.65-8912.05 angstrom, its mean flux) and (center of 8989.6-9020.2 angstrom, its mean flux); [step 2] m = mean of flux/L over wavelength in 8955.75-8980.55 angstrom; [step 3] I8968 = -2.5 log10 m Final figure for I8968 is -0.02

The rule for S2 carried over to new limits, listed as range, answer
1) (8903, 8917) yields 14.6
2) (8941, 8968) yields 14.5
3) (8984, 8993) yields 14.5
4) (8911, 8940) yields 14.4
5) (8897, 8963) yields 14.5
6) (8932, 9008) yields 14.6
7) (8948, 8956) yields 14.3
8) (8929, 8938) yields 14.5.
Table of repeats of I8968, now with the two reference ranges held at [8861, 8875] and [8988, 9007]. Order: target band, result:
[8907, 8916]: -0.011 mag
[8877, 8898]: -0.022 mag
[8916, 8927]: 0.019 mag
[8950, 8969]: -0.007 mag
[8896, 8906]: -0.009 mag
